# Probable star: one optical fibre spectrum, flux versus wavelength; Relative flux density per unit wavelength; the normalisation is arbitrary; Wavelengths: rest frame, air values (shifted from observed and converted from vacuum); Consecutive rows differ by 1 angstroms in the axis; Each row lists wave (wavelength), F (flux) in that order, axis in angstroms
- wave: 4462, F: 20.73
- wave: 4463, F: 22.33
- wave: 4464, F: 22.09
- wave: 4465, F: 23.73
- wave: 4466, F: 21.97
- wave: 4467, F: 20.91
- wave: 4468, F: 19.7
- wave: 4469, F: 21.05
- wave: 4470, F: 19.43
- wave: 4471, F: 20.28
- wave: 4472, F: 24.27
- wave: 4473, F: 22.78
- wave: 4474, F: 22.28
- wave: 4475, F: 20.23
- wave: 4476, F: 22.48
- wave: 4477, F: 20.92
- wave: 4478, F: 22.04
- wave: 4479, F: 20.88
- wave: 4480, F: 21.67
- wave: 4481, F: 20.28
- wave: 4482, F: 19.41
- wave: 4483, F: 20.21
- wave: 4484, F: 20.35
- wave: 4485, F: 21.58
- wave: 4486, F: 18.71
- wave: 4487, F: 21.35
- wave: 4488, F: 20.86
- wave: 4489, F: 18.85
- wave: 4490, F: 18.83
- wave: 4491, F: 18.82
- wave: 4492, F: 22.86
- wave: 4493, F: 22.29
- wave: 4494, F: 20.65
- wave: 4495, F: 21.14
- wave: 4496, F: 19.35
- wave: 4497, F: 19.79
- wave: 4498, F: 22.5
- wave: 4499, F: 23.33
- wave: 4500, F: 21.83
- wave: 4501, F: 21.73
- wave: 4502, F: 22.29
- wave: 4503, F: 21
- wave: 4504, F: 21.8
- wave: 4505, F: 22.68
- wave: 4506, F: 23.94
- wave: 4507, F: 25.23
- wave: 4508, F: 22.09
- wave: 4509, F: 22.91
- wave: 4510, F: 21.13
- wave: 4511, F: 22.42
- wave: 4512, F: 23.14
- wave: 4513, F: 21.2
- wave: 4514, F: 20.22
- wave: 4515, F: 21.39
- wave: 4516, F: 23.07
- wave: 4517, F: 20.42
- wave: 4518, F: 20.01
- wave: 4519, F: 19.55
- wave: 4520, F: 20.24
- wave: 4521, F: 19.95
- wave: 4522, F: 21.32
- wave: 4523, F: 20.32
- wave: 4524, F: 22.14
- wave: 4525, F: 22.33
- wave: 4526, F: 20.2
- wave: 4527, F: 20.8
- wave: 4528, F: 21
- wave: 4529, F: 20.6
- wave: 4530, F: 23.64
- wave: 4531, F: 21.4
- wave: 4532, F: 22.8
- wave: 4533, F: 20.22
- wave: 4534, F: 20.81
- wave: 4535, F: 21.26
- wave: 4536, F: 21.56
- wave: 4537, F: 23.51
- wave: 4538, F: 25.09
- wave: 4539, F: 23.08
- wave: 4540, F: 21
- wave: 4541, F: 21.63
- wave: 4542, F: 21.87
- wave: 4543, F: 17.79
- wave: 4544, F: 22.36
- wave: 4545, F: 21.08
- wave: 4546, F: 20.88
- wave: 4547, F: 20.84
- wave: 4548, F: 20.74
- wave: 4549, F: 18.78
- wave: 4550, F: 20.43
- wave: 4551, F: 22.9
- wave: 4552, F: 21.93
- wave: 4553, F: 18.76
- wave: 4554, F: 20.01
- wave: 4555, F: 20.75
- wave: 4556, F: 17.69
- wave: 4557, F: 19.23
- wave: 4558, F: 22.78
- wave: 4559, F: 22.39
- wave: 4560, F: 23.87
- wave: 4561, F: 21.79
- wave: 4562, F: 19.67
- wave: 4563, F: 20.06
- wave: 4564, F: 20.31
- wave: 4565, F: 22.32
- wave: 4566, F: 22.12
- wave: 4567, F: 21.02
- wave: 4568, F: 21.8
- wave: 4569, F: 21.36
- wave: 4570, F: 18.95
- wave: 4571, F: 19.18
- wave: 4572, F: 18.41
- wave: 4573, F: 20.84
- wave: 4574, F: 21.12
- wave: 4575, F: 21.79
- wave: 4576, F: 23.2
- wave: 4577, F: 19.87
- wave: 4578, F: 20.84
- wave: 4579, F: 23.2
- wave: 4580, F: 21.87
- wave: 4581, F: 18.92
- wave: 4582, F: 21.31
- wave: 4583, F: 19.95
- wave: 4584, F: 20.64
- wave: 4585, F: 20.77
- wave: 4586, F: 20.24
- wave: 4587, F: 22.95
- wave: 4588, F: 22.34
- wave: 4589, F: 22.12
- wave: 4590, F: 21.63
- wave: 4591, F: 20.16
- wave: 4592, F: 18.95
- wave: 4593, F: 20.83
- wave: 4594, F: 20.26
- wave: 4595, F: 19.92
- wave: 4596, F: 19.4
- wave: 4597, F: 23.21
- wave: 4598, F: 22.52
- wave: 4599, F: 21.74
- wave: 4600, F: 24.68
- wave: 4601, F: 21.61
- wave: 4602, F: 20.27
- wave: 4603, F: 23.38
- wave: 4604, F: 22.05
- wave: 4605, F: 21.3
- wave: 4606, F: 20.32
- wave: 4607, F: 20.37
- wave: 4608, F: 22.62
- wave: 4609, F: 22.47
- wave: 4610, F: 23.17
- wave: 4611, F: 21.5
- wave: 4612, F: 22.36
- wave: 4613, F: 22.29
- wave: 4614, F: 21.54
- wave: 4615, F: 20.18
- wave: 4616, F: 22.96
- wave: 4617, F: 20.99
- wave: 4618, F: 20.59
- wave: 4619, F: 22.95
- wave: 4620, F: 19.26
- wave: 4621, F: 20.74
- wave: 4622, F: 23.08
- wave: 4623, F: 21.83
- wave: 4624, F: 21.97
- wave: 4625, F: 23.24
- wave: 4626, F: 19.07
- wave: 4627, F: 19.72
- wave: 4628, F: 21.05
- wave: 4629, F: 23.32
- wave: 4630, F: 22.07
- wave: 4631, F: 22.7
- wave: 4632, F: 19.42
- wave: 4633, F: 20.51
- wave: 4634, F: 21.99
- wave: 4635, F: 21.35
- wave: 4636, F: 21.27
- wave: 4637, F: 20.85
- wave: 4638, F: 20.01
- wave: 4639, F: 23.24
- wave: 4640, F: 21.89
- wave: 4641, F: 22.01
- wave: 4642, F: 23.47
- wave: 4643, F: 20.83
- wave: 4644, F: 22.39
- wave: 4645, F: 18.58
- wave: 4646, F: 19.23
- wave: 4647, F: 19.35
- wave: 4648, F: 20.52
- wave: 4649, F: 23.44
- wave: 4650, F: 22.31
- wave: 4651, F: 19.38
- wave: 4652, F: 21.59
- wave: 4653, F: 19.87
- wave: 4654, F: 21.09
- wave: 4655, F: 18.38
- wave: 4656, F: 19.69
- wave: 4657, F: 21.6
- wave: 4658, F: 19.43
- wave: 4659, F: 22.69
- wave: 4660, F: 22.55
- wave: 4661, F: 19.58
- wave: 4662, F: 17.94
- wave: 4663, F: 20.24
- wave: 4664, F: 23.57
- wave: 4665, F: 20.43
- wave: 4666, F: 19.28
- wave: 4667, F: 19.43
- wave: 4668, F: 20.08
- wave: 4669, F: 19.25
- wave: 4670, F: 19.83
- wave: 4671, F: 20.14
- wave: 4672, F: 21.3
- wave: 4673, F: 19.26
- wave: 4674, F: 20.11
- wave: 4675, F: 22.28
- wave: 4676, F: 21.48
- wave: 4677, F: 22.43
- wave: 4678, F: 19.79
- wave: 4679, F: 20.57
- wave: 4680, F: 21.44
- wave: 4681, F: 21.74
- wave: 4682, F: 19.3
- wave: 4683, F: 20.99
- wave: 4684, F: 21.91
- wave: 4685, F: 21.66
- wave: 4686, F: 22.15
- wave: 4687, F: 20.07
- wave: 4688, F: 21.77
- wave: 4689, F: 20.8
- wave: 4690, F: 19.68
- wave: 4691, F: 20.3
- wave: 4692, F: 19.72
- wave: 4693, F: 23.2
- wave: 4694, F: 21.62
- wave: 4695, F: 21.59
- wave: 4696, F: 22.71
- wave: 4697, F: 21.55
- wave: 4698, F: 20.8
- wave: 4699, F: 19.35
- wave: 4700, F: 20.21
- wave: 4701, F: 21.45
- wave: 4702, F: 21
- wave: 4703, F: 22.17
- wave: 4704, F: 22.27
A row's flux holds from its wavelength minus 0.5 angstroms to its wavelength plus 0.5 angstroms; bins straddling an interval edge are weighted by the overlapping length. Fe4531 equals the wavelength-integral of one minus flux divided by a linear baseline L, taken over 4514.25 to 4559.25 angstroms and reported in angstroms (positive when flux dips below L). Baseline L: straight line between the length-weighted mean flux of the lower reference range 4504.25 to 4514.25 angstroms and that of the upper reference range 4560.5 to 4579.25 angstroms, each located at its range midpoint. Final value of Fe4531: 1.41 angstroms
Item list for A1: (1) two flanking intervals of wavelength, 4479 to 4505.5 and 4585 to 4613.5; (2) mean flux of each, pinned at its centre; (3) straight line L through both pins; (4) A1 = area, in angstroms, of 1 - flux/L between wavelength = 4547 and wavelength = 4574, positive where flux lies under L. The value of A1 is 0.8 angstroms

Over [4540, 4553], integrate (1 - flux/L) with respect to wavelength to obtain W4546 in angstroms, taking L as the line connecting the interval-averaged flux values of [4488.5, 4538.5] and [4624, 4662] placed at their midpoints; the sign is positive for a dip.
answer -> 0.3 angstroms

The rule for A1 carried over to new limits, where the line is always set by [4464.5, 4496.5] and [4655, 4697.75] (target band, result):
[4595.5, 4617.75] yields -1.1 angstroms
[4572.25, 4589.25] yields -0.3 angstroms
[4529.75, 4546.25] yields -0.7 angstroms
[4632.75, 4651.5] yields -0.3 angstroms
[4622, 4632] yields -0.4 angstroms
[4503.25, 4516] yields -0.9 angstroms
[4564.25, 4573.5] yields 0.1 angstroms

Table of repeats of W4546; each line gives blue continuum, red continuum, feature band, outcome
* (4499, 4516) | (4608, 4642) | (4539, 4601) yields 2.55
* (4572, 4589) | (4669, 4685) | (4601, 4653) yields -1.02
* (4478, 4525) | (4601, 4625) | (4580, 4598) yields 0.60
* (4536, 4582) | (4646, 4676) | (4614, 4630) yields -0.54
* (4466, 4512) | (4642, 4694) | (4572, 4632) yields -1.36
